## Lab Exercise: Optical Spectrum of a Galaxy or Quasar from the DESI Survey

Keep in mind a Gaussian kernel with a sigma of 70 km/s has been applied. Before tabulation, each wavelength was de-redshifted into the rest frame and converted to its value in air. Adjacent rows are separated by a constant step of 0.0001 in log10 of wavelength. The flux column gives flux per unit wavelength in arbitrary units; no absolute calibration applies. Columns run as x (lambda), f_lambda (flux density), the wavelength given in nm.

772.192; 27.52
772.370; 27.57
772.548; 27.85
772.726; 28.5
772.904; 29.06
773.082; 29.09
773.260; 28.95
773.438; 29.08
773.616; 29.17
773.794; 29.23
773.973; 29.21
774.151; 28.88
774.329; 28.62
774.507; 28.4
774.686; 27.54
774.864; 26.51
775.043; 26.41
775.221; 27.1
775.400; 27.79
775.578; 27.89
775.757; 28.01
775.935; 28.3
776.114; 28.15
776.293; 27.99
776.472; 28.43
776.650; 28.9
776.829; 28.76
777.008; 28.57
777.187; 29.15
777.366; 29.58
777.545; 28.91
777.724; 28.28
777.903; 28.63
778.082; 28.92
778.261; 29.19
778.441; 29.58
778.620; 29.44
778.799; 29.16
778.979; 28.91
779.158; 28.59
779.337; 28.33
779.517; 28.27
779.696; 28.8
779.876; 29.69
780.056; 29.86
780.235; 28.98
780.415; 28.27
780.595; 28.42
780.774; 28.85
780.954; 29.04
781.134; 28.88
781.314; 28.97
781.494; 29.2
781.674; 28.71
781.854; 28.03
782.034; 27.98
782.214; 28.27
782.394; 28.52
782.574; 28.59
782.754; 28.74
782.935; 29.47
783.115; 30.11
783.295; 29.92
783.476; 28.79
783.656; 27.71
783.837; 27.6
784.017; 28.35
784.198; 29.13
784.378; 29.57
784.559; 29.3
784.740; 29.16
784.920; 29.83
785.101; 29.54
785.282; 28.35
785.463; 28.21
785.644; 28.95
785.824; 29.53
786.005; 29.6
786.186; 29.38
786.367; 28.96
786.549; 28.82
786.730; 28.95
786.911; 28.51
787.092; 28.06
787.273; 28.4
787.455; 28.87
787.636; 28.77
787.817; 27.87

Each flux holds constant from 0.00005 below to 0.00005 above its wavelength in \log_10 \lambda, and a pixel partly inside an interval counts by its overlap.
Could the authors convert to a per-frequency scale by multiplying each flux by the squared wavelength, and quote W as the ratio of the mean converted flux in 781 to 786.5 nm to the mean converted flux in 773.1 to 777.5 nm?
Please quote 1.04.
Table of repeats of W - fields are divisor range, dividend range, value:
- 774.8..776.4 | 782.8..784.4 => 1.07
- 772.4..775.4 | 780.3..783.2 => 1.04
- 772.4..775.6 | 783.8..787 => 1.06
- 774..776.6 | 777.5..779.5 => 1.04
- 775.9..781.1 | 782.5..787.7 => 1.02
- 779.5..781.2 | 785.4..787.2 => 1.01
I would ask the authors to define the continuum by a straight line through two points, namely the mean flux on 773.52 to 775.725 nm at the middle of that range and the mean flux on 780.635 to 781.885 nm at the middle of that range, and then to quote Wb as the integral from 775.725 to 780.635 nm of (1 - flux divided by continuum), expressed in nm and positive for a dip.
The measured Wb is -0.06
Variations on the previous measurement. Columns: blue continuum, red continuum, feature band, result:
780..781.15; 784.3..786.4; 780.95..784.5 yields 0.03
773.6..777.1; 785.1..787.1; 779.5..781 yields -0.02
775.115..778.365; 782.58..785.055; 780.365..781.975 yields 0.01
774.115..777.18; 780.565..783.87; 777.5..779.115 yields -0.04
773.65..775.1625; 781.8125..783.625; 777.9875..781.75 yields -0.05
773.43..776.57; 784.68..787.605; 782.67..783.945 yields -0.01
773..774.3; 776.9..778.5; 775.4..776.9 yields 0.04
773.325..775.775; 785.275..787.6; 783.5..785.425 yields -0.01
